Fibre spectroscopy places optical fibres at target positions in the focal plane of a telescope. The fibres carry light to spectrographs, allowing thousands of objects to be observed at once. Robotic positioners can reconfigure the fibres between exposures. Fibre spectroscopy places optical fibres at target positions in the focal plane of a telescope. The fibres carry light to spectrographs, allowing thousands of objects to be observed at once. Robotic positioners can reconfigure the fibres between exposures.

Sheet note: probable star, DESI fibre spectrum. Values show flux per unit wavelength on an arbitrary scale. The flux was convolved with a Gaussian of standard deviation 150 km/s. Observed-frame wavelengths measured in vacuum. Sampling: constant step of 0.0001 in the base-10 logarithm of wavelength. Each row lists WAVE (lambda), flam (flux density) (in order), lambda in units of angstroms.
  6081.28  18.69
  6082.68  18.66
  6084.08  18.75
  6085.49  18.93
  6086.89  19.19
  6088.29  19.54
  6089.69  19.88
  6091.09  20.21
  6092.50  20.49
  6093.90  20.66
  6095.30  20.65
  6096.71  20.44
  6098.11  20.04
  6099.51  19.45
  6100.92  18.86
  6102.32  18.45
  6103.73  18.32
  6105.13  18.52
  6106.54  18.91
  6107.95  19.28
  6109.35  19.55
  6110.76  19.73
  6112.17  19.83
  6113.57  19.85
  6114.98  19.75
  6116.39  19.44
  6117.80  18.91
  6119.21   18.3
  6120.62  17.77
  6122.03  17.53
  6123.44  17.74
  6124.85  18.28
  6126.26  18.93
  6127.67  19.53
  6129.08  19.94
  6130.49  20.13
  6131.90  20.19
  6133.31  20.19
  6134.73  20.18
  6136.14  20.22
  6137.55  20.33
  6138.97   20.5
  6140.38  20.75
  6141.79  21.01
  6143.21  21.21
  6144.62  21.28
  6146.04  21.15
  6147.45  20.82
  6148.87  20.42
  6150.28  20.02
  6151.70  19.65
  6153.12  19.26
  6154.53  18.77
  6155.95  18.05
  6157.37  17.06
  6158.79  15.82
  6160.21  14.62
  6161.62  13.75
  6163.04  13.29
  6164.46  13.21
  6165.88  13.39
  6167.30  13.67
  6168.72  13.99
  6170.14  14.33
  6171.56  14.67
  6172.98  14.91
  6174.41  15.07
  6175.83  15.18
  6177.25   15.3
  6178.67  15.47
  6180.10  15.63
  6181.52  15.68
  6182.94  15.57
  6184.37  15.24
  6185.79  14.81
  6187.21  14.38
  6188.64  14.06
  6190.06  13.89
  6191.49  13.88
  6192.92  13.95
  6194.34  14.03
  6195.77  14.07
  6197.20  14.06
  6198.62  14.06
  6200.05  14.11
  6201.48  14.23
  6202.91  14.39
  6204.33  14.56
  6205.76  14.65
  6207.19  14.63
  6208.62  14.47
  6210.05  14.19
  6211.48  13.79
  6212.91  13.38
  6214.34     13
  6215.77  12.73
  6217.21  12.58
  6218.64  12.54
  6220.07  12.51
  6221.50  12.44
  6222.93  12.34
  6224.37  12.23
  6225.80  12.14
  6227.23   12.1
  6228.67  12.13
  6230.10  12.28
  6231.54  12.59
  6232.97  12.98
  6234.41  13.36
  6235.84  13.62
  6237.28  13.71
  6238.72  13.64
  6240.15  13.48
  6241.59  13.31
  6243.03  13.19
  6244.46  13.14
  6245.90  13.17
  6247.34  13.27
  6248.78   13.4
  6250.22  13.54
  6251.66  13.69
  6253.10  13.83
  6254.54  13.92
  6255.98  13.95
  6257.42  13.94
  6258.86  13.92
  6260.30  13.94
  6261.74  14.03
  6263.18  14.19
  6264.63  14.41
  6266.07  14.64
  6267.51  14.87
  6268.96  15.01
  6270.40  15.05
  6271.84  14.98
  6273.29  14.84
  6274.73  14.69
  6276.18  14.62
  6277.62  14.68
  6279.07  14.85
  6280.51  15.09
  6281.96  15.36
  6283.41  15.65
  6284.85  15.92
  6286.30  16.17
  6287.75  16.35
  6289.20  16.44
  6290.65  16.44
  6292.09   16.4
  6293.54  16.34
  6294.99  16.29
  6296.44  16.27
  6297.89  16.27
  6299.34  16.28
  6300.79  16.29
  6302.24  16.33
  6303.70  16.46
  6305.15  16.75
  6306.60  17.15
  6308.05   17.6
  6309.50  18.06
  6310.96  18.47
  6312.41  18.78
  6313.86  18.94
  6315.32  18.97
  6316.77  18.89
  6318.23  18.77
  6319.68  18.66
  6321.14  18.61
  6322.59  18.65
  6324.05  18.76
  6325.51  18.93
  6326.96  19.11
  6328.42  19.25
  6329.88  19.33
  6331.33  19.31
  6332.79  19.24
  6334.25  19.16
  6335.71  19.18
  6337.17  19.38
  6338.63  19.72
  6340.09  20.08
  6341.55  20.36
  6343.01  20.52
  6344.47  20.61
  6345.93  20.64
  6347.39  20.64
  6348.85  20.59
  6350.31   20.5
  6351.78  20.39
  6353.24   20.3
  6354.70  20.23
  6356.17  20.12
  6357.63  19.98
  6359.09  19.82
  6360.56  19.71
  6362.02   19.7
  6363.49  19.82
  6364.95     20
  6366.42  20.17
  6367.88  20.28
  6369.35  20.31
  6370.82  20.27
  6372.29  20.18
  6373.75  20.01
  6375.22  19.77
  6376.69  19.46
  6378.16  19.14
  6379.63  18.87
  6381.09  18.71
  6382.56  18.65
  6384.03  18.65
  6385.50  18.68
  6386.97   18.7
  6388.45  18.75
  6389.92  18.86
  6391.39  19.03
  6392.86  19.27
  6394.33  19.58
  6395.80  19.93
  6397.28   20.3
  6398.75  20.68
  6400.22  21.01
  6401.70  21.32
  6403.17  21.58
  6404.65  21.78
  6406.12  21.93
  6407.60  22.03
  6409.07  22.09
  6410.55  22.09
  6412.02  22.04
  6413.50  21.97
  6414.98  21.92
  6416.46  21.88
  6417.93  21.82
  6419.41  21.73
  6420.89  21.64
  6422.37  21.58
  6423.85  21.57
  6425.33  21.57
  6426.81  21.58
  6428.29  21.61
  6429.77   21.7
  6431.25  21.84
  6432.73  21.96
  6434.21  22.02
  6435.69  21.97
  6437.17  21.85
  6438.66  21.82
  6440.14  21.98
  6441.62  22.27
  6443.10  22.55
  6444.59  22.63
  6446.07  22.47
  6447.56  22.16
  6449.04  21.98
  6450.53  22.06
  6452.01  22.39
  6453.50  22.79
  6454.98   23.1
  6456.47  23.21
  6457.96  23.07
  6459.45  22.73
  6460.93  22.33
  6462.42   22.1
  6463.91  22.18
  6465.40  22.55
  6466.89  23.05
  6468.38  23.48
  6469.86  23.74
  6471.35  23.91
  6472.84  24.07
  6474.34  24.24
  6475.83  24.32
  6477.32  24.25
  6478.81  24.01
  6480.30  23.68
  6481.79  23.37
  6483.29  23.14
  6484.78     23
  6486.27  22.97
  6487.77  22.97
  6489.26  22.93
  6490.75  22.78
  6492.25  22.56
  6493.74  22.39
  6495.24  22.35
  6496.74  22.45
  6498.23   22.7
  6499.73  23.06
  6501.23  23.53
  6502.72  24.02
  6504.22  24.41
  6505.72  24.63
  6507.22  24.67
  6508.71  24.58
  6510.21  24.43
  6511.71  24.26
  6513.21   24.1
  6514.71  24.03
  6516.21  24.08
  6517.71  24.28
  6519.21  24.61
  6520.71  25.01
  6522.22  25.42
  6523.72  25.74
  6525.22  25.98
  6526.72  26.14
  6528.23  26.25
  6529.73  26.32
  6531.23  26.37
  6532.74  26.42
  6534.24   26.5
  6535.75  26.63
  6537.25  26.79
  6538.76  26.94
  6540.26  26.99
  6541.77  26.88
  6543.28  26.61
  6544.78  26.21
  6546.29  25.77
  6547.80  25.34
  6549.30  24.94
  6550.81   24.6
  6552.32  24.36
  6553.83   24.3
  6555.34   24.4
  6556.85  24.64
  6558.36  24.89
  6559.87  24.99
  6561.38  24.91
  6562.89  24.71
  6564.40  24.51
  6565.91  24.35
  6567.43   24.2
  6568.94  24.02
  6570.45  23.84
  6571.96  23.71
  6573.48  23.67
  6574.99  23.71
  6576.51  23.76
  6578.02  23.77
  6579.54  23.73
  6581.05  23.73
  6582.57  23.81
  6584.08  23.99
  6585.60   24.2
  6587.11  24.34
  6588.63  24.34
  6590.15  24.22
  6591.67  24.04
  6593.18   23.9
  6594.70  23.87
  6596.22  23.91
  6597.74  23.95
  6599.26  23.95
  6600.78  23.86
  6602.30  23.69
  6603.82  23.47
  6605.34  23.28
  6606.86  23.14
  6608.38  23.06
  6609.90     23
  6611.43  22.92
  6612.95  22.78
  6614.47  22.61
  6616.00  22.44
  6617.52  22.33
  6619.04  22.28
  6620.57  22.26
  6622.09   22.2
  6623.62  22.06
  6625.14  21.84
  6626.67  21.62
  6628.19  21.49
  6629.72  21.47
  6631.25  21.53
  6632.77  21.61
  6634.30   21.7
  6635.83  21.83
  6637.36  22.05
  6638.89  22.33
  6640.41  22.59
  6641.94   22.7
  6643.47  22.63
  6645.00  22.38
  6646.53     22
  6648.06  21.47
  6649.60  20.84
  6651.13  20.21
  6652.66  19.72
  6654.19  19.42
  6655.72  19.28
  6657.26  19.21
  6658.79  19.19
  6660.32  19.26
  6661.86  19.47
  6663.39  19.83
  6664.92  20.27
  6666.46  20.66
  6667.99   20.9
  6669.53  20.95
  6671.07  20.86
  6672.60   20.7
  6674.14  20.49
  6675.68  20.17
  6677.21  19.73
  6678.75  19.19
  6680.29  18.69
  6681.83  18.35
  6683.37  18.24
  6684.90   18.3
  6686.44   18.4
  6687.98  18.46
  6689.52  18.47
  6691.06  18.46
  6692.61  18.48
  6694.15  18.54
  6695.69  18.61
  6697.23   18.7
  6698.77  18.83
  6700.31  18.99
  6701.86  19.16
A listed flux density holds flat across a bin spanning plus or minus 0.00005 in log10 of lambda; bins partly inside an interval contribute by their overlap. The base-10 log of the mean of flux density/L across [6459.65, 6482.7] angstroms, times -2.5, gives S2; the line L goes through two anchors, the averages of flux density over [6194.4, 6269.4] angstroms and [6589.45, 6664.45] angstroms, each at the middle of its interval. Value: -0.24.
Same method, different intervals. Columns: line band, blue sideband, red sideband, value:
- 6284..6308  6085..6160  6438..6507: 0.279 mag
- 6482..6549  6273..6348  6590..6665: -0.202 mag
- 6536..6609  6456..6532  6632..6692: -0.107 mag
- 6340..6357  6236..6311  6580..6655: -0.219 mag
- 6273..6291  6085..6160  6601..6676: 0.286 mag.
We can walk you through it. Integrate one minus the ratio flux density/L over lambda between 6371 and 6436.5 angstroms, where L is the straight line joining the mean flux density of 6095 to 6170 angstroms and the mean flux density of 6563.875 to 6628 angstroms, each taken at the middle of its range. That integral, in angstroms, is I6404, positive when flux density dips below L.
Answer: 2.2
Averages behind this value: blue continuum 18.6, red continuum 23.4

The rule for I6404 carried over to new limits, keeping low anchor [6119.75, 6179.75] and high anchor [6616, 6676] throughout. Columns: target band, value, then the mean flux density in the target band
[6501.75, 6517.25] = -3.1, 24.3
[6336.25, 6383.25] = -1.9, 20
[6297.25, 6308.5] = 1.3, 16.6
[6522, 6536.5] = -4.2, 26.2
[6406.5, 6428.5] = -2.5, 21.8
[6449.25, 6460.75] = -1.7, 22.7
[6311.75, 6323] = 0.1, 18.8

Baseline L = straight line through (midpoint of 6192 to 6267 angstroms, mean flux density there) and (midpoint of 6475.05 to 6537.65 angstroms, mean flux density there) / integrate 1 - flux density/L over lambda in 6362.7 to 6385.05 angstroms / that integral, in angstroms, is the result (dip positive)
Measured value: -0.54 angstroms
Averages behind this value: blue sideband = 13.5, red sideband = 24.3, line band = 19.6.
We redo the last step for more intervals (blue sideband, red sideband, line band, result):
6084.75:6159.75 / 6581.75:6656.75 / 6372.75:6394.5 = 2.1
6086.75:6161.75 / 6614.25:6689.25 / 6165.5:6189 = 5.6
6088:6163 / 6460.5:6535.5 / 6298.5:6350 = 7.1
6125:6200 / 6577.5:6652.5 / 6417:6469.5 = -4.3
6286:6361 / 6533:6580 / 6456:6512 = -0.9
